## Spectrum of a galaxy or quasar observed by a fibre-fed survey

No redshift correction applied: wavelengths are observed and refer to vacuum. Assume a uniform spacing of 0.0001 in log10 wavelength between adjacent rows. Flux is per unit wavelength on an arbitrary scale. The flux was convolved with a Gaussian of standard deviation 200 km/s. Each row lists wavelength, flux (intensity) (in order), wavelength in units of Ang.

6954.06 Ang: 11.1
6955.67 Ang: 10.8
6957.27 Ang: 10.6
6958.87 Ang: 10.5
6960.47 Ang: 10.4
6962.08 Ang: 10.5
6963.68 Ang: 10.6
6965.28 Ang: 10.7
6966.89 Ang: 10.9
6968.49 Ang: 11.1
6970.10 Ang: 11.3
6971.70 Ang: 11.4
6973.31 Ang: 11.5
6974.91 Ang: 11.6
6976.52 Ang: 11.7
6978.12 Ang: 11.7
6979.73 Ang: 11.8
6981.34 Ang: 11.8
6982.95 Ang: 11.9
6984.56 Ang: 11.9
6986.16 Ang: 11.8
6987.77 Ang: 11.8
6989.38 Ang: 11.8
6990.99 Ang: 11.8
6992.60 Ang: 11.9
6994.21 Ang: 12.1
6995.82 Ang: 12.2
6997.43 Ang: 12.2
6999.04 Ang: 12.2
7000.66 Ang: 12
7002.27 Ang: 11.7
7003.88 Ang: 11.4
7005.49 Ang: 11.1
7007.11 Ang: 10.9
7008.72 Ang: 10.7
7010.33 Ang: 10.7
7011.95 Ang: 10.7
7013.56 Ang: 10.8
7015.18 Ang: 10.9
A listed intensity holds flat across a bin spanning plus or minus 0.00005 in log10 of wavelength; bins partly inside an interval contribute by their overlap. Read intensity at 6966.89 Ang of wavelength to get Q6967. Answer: 10.9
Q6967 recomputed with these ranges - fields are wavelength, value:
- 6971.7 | 11.4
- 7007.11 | 10.9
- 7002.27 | 11.7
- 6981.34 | 11.8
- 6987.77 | 11.8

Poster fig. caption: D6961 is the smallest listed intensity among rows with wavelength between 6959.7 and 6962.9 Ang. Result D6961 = 10.4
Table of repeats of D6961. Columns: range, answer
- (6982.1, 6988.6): 11.8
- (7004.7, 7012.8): 10.7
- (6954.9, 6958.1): 10.6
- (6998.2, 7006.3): 11.1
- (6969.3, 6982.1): 11.3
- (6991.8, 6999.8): 11.9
